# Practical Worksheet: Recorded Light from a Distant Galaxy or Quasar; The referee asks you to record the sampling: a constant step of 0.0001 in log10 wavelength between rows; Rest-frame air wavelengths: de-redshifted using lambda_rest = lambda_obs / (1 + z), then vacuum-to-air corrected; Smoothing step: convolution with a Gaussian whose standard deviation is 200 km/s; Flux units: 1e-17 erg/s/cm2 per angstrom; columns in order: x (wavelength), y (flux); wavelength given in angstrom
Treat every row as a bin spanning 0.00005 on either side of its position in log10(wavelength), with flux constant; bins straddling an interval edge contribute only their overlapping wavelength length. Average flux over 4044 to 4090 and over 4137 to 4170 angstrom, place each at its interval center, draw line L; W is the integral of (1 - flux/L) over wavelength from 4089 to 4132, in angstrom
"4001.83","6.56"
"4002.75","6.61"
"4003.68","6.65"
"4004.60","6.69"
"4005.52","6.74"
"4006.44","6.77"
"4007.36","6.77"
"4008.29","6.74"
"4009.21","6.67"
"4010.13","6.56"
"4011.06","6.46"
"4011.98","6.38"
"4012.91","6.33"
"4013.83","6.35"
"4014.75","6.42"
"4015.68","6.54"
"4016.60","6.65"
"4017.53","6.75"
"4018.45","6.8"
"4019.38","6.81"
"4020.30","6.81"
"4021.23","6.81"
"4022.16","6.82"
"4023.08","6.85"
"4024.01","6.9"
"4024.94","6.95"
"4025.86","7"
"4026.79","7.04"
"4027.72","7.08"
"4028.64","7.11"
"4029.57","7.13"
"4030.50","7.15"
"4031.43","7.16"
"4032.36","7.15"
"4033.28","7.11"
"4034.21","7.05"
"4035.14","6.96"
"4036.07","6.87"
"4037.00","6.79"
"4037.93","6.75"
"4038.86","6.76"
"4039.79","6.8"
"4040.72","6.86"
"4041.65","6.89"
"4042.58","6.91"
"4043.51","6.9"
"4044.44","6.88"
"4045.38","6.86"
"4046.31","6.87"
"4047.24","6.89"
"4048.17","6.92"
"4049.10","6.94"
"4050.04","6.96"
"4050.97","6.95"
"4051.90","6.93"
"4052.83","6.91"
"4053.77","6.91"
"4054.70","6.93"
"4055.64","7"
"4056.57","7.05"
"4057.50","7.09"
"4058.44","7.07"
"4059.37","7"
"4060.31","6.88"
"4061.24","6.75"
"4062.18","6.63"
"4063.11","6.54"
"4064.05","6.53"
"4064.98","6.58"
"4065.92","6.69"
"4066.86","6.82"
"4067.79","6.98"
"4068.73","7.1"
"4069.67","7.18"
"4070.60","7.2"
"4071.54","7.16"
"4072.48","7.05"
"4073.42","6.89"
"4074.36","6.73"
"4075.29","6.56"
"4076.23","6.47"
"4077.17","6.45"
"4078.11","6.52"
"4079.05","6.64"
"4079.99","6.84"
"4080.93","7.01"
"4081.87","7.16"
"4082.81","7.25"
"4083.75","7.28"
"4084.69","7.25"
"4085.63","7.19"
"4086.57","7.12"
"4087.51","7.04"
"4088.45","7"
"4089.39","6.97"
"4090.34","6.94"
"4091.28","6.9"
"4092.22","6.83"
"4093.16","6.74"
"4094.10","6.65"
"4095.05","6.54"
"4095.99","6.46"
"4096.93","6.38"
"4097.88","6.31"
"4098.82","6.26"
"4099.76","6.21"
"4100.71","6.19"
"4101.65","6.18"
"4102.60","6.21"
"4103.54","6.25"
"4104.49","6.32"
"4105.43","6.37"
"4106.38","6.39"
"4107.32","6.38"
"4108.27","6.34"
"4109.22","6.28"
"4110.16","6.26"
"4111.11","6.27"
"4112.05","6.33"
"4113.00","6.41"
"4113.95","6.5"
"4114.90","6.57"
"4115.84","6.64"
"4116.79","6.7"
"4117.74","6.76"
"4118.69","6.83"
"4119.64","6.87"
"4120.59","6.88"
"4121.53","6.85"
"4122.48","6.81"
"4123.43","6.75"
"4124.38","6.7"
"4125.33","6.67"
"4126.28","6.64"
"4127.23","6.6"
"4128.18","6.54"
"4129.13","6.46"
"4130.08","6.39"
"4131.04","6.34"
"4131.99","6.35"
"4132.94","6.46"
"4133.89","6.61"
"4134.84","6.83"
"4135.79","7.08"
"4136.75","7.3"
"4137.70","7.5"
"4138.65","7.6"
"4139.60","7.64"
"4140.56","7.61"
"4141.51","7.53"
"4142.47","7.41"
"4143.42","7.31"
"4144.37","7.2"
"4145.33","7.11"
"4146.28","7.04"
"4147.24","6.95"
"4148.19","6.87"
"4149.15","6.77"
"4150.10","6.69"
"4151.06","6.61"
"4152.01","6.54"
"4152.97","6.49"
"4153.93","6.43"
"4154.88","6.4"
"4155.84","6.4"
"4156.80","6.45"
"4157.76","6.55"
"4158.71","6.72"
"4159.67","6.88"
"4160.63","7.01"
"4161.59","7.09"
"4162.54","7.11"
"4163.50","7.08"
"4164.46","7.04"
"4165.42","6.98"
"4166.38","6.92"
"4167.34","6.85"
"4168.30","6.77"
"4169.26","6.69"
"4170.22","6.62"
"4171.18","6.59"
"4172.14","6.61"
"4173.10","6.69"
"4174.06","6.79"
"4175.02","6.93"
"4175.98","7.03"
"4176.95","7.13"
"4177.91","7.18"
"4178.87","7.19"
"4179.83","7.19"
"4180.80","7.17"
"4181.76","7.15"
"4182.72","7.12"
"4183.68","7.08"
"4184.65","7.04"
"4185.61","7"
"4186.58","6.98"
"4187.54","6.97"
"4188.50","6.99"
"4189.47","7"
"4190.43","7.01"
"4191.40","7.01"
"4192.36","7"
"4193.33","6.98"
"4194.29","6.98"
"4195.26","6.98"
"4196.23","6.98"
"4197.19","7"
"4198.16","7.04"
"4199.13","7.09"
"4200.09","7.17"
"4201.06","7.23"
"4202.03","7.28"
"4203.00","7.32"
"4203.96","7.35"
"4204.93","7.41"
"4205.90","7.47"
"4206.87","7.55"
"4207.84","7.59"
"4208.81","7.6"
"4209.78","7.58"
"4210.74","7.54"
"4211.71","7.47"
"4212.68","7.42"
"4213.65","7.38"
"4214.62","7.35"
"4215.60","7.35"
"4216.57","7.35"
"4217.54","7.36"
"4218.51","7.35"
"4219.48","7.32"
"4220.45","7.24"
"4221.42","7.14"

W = 2.5 angstrom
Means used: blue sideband 6.91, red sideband 6.95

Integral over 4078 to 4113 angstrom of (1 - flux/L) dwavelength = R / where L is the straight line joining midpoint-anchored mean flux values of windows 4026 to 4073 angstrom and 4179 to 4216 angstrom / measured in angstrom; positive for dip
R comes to 2.0 angstrom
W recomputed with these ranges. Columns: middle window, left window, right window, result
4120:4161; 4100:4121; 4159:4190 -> -0.9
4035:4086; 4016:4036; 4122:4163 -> 0.2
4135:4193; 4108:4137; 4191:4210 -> -0.3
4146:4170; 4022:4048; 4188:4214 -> 1.3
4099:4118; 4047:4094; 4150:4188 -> 1.4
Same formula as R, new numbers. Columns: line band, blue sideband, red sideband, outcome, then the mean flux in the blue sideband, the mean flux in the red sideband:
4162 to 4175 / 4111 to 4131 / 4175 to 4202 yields 0.2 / 6.63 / 7.06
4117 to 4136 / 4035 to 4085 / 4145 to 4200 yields 0.6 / 6.88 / 6.9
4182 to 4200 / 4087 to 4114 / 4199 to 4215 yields 0.6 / 6.48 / 7.41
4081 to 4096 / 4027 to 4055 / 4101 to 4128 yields -0.7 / 6.95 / 6.53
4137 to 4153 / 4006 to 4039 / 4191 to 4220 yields 0.0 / 6.81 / 7.29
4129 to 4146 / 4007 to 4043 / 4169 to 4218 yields 0.0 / 6.82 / 7.14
